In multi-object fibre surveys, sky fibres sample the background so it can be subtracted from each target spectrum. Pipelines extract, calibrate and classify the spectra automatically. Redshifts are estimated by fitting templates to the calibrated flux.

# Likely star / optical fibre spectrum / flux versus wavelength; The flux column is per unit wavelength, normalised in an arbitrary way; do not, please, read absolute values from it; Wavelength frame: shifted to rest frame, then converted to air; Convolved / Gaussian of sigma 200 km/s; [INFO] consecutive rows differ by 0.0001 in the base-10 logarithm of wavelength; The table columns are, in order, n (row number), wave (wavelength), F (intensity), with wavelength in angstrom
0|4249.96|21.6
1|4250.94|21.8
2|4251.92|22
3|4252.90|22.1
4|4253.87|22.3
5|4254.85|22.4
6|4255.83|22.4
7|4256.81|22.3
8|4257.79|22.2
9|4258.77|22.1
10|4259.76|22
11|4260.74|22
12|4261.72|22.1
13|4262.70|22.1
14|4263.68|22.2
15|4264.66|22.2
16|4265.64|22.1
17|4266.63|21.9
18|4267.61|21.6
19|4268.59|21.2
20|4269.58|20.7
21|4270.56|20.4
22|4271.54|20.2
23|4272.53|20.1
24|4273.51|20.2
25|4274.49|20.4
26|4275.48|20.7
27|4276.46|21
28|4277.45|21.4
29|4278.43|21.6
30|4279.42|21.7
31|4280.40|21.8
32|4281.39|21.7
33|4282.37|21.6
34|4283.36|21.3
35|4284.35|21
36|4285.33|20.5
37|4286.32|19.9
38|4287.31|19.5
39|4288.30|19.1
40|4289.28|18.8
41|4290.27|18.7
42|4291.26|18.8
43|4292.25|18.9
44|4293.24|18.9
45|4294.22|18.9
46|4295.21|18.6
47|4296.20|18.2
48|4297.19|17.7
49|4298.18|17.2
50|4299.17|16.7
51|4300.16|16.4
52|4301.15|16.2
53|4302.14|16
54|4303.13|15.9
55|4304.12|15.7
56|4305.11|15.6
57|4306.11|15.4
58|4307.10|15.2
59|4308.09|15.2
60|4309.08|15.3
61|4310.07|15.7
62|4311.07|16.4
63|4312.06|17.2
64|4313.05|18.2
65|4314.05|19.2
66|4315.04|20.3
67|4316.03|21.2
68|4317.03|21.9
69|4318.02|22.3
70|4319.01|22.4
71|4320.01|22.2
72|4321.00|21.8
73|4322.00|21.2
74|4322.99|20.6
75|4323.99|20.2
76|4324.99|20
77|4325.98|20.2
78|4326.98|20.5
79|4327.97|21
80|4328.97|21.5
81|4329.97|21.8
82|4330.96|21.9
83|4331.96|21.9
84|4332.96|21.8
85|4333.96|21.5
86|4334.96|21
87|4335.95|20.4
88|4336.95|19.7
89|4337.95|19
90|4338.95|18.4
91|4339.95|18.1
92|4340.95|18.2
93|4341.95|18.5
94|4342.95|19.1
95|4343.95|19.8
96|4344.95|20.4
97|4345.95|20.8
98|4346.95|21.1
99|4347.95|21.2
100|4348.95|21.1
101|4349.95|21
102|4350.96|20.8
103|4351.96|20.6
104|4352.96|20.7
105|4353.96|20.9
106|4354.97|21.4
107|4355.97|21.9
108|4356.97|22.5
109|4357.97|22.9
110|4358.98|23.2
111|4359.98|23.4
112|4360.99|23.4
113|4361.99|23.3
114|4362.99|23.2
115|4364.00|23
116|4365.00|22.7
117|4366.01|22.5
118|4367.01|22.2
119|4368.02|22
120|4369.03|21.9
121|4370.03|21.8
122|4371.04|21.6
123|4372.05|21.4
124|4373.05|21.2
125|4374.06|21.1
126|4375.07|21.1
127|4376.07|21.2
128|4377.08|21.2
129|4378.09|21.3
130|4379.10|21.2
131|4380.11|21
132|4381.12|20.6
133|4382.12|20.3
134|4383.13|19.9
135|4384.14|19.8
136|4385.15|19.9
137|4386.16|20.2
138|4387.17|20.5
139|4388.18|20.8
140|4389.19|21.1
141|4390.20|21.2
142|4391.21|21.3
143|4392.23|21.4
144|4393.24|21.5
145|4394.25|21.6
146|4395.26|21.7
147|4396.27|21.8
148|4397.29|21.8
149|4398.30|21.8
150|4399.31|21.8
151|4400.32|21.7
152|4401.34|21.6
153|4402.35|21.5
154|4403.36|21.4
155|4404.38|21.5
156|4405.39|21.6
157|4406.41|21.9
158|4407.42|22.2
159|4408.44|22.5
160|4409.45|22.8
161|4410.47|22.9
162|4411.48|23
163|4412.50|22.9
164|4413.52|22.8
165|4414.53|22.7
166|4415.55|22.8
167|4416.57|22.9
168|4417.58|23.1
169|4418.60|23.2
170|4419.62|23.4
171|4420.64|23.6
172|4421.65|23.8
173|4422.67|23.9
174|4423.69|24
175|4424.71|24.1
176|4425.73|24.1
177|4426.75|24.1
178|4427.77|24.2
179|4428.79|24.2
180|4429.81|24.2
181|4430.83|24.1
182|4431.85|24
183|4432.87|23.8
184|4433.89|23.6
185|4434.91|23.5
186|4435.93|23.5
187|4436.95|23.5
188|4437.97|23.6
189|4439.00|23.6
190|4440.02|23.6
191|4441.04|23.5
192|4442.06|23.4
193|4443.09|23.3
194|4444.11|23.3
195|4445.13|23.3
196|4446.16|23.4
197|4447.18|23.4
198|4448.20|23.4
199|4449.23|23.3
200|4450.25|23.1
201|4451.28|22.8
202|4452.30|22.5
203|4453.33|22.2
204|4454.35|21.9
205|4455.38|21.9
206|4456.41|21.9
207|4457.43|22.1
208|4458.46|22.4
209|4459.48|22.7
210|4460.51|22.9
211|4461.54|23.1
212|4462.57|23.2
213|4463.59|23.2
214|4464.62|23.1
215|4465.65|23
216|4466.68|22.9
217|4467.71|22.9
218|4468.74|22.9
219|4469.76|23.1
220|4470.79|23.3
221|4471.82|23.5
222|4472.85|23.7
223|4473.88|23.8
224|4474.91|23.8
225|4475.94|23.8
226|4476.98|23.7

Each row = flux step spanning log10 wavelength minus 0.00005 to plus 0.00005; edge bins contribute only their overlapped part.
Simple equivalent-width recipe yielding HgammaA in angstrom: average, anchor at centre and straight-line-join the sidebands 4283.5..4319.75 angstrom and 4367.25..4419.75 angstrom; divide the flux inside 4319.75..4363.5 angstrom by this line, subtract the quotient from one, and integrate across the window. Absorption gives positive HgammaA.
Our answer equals -2.90 angstrom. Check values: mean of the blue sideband 18.2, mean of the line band 21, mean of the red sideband 21.6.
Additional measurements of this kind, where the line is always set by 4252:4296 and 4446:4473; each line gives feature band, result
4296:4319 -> 4.2 angstrom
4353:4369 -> -0.5 angstrom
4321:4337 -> 0.4 angstrom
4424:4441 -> -0.9 angstrom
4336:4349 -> 1.2 angstrom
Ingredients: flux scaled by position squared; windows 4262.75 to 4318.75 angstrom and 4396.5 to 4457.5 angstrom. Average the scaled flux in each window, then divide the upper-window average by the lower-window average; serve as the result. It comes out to 1.27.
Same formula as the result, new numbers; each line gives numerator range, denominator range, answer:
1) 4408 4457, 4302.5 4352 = 1.25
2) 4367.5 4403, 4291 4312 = 1.31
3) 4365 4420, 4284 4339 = 1.18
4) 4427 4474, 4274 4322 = 1.31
